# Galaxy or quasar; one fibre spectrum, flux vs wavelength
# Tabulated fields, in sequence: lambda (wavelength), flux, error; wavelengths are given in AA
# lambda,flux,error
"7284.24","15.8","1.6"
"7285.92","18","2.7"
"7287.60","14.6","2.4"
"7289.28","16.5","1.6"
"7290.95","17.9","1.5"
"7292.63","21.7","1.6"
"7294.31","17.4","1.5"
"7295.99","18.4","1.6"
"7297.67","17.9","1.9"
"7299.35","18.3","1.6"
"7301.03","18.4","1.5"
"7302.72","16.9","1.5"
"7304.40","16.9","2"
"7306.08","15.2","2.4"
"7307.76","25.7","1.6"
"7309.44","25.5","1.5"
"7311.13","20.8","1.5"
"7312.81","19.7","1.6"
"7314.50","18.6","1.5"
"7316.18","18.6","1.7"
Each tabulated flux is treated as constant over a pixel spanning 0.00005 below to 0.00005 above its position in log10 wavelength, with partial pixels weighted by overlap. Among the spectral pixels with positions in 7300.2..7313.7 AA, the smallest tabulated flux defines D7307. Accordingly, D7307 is 15.2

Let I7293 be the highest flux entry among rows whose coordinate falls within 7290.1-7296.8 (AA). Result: 21.7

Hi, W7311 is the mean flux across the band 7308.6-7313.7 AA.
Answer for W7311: 21.9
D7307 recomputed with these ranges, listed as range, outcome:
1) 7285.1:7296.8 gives 14.6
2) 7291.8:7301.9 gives 17.4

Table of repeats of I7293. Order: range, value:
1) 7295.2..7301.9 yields 18.4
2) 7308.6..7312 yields 25.5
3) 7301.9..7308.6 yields 25.7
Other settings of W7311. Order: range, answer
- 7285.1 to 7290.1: 16.3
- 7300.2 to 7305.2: 17.4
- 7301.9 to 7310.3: 20.1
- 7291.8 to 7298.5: 18.8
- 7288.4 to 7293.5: 18.7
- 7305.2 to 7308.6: 20.4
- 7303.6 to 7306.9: 16.1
